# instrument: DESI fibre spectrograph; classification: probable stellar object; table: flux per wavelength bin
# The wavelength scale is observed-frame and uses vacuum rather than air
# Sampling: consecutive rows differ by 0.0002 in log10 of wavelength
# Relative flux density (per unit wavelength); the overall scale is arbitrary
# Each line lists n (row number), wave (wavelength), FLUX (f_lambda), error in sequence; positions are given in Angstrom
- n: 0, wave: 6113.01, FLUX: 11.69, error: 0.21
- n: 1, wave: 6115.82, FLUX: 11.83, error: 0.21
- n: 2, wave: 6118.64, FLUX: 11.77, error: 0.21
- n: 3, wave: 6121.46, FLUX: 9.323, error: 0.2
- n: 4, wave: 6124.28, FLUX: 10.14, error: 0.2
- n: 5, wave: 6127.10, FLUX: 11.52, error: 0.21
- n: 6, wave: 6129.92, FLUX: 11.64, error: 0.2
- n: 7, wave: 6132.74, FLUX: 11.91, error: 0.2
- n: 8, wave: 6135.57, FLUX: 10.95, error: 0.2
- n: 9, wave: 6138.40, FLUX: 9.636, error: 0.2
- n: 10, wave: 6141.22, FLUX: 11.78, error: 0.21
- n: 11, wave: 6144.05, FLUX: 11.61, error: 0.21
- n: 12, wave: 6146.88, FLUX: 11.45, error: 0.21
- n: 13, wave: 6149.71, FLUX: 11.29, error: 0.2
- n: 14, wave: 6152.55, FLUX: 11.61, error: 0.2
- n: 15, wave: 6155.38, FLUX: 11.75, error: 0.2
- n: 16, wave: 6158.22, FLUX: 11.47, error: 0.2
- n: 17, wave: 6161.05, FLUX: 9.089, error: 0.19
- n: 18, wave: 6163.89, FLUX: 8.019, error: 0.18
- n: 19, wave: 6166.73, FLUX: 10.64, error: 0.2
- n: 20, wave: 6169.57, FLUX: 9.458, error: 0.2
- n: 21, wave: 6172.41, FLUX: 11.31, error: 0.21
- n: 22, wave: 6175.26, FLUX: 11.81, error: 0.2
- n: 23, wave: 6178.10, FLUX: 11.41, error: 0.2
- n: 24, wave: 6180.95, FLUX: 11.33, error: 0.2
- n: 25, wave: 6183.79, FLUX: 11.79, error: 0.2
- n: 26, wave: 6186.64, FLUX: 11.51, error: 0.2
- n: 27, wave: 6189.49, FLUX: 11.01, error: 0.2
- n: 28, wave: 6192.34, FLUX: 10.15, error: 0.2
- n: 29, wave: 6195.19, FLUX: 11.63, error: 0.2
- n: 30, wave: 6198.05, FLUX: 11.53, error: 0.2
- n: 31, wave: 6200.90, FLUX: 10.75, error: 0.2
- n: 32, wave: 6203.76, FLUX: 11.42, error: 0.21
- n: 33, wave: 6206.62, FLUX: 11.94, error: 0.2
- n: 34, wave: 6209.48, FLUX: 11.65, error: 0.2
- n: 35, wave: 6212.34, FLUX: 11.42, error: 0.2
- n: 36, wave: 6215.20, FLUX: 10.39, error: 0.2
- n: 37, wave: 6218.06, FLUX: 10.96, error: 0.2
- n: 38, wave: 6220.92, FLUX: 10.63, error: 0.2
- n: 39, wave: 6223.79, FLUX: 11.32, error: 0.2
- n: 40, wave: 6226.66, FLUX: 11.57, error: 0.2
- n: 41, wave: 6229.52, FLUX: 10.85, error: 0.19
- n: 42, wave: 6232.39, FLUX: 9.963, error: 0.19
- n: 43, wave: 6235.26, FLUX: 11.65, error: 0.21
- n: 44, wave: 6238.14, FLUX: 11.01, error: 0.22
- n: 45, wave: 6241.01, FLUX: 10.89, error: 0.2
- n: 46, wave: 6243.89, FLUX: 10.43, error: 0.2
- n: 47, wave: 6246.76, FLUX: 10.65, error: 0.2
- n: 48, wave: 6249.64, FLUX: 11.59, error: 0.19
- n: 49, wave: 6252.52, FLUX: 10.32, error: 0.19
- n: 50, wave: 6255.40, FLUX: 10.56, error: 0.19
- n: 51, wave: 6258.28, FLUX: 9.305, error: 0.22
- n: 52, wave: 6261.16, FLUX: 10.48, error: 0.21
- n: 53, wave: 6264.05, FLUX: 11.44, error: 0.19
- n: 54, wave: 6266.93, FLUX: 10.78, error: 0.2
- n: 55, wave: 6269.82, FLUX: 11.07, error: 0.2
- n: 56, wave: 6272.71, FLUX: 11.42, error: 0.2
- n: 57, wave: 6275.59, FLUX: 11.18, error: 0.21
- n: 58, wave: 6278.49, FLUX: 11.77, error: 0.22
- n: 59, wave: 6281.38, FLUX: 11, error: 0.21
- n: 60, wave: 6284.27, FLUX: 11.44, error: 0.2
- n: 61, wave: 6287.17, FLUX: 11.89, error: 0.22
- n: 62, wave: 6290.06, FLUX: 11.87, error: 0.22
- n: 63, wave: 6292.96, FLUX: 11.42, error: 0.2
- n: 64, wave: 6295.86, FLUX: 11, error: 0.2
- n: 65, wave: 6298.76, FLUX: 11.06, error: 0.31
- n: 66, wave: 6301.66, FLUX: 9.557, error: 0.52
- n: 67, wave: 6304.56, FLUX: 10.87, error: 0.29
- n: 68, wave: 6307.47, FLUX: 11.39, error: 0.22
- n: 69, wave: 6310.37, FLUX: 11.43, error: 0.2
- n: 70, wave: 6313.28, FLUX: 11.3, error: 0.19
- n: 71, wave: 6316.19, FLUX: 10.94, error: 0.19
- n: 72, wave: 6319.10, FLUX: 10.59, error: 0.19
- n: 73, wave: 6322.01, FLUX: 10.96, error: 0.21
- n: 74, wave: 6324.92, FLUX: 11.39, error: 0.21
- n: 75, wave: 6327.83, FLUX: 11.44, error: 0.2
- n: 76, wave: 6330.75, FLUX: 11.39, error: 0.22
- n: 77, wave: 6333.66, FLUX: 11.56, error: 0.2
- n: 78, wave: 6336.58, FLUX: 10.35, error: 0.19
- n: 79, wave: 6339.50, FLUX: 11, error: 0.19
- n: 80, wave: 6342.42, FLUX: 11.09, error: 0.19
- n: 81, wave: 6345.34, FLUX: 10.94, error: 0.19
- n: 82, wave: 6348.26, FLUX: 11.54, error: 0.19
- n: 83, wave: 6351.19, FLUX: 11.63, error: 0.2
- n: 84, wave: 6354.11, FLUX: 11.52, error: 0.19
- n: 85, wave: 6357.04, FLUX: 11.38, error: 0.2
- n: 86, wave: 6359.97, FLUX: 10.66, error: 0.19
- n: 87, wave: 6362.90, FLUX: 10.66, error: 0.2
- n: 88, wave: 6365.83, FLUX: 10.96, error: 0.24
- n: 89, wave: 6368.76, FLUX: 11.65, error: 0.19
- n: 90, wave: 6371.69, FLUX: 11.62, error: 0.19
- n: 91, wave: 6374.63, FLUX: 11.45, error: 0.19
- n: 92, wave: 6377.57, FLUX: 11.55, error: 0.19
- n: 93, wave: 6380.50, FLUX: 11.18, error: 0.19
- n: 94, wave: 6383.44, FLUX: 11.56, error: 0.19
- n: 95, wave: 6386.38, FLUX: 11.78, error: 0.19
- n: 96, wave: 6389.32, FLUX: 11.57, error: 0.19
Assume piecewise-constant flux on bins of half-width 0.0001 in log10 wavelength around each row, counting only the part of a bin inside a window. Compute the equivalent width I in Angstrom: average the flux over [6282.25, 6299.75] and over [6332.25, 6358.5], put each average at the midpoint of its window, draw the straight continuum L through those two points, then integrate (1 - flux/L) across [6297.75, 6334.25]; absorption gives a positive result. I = 0.9 Angstrom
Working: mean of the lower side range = 11.4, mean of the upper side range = 11.2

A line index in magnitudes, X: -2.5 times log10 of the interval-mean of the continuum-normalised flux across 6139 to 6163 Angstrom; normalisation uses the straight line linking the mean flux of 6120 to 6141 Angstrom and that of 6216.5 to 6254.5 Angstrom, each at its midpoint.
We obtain -0.031 mag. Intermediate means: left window 10.8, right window 10.9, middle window 11.1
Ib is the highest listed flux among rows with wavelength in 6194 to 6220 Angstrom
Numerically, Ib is 11.94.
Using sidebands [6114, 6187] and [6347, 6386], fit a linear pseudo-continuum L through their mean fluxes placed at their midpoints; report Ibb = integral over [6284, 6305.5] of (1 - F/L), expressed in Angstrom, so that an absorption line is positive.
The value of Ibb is 0.2 Angstrom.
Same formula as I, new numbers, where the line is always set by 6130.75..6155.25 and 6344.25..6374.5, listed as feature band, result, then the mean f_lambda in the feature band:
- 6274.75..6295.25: -0.4 Angstrom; 11.5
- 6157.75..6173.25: 2.0 Angstrom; 9.86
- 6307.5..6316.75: 0.0 Angstrom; 11.3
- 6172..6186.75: -0.3 Angstrom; 11.5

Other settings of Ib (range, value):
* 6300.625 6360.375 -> 11.63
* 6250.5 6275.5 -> 11.44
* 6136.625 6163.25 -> 11.78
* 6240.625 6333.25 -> 11.89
